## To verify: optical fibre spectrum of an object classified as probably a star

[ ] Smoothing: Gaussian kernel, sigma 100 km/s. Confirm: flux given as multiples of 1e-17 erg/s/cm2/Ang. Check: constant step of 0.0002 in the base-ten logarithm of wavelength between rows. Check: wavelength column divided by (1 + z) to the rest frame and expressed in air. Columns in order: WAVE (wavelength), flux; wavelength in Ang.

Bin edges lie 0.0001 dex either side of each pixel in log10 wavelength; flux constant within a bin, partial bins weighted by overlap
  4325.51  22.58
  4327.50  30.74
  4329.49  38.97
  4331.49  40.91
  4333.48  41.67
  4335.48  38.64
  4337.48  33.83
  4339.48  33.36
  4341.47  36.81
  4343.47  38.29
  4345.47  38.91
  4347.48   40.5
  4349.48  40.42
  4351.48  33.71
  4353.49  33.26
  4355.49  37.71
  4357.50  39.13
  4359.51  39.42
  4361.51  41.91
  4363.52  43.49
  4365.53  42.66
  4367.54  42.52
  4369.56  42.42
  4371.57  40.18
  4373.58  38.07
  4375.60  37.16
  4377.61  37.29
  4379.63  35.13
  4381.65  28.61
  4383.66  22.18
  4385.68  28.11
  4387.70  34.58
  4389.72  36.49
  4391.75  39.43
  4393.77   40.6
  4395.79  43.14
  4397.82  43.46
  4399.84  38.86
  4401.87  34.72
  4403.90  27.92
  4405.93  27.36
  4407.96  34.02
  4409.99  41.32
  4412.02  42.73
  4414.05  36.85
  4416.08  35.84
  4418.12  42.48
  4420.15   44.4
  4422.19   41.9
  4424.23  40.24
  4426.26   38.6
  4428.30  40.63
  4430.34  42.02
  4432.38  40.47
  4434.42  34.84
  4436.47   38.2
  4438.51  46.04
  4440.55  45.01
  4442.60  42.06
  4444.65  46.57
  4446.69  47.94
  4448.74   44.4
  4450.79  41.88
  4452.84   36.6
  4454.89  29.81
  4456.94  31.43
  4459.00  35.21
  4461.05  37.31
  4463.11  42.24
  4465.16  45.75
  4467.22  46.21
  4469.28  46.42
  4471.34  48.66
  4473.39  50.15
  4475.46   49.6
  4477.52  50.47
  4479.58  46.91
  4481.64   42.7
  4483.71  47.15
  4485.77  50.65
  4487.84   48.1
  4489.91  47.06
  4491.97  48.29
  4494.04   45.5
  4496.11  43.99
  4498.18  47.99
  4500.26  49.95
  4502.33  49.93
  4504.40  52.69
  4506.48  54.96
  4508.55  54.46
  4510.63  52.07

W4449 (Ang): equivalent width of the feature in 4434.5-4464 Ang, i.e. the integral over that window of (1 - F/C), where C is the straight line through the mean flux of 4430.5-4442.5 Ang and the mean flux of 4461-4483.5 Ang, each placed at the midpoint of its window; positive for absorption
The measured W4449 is 1.9 Ang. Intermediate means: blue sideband 41.1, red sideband 46.5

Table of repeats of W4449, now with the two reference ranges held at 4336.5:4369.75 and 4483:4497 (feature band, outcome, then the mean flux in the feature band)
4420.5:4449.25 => 1.1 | 42.1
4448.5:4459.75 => 2.2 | 36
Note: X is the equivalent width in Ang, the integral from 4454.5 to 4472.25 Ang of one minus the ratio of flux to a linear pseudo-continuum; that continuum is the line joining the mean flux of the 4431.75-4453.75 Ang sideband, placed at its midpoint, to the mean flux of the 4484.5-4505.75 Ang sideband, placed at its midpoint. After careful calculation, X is 1.6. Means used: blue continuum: 42.2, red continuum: 48.5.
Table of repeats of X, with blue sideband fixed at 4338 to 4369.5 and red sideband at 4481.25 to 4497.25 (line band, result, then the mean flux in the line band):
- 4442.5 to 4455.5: 0.82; 41.6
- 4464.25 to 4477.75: -0.67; 48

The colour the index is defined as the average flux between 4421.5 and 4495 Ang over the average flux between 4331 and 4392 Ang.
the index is 1.16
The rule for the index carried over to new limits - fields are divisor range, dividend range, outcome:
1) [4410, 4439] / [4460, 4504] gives 1.17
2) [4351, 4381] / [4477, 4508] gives 1.25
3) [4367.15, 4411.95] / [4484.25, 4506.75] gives 1.35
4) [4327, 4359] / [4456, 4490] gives 1.20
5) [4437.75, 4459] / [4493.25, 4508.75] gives 1.22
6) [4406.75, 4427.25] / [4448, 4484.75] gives 1.08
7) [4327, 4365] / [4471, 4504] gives 1.26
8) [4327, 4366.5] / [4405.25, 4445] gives 1.05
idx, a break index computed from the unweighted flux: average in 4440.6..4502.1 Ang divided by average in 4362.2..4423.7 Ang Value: 1.2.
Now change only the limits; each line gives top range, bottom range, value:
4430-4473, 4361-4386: 1.12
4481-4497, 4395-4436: 1.21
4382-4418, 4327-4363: 0.95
